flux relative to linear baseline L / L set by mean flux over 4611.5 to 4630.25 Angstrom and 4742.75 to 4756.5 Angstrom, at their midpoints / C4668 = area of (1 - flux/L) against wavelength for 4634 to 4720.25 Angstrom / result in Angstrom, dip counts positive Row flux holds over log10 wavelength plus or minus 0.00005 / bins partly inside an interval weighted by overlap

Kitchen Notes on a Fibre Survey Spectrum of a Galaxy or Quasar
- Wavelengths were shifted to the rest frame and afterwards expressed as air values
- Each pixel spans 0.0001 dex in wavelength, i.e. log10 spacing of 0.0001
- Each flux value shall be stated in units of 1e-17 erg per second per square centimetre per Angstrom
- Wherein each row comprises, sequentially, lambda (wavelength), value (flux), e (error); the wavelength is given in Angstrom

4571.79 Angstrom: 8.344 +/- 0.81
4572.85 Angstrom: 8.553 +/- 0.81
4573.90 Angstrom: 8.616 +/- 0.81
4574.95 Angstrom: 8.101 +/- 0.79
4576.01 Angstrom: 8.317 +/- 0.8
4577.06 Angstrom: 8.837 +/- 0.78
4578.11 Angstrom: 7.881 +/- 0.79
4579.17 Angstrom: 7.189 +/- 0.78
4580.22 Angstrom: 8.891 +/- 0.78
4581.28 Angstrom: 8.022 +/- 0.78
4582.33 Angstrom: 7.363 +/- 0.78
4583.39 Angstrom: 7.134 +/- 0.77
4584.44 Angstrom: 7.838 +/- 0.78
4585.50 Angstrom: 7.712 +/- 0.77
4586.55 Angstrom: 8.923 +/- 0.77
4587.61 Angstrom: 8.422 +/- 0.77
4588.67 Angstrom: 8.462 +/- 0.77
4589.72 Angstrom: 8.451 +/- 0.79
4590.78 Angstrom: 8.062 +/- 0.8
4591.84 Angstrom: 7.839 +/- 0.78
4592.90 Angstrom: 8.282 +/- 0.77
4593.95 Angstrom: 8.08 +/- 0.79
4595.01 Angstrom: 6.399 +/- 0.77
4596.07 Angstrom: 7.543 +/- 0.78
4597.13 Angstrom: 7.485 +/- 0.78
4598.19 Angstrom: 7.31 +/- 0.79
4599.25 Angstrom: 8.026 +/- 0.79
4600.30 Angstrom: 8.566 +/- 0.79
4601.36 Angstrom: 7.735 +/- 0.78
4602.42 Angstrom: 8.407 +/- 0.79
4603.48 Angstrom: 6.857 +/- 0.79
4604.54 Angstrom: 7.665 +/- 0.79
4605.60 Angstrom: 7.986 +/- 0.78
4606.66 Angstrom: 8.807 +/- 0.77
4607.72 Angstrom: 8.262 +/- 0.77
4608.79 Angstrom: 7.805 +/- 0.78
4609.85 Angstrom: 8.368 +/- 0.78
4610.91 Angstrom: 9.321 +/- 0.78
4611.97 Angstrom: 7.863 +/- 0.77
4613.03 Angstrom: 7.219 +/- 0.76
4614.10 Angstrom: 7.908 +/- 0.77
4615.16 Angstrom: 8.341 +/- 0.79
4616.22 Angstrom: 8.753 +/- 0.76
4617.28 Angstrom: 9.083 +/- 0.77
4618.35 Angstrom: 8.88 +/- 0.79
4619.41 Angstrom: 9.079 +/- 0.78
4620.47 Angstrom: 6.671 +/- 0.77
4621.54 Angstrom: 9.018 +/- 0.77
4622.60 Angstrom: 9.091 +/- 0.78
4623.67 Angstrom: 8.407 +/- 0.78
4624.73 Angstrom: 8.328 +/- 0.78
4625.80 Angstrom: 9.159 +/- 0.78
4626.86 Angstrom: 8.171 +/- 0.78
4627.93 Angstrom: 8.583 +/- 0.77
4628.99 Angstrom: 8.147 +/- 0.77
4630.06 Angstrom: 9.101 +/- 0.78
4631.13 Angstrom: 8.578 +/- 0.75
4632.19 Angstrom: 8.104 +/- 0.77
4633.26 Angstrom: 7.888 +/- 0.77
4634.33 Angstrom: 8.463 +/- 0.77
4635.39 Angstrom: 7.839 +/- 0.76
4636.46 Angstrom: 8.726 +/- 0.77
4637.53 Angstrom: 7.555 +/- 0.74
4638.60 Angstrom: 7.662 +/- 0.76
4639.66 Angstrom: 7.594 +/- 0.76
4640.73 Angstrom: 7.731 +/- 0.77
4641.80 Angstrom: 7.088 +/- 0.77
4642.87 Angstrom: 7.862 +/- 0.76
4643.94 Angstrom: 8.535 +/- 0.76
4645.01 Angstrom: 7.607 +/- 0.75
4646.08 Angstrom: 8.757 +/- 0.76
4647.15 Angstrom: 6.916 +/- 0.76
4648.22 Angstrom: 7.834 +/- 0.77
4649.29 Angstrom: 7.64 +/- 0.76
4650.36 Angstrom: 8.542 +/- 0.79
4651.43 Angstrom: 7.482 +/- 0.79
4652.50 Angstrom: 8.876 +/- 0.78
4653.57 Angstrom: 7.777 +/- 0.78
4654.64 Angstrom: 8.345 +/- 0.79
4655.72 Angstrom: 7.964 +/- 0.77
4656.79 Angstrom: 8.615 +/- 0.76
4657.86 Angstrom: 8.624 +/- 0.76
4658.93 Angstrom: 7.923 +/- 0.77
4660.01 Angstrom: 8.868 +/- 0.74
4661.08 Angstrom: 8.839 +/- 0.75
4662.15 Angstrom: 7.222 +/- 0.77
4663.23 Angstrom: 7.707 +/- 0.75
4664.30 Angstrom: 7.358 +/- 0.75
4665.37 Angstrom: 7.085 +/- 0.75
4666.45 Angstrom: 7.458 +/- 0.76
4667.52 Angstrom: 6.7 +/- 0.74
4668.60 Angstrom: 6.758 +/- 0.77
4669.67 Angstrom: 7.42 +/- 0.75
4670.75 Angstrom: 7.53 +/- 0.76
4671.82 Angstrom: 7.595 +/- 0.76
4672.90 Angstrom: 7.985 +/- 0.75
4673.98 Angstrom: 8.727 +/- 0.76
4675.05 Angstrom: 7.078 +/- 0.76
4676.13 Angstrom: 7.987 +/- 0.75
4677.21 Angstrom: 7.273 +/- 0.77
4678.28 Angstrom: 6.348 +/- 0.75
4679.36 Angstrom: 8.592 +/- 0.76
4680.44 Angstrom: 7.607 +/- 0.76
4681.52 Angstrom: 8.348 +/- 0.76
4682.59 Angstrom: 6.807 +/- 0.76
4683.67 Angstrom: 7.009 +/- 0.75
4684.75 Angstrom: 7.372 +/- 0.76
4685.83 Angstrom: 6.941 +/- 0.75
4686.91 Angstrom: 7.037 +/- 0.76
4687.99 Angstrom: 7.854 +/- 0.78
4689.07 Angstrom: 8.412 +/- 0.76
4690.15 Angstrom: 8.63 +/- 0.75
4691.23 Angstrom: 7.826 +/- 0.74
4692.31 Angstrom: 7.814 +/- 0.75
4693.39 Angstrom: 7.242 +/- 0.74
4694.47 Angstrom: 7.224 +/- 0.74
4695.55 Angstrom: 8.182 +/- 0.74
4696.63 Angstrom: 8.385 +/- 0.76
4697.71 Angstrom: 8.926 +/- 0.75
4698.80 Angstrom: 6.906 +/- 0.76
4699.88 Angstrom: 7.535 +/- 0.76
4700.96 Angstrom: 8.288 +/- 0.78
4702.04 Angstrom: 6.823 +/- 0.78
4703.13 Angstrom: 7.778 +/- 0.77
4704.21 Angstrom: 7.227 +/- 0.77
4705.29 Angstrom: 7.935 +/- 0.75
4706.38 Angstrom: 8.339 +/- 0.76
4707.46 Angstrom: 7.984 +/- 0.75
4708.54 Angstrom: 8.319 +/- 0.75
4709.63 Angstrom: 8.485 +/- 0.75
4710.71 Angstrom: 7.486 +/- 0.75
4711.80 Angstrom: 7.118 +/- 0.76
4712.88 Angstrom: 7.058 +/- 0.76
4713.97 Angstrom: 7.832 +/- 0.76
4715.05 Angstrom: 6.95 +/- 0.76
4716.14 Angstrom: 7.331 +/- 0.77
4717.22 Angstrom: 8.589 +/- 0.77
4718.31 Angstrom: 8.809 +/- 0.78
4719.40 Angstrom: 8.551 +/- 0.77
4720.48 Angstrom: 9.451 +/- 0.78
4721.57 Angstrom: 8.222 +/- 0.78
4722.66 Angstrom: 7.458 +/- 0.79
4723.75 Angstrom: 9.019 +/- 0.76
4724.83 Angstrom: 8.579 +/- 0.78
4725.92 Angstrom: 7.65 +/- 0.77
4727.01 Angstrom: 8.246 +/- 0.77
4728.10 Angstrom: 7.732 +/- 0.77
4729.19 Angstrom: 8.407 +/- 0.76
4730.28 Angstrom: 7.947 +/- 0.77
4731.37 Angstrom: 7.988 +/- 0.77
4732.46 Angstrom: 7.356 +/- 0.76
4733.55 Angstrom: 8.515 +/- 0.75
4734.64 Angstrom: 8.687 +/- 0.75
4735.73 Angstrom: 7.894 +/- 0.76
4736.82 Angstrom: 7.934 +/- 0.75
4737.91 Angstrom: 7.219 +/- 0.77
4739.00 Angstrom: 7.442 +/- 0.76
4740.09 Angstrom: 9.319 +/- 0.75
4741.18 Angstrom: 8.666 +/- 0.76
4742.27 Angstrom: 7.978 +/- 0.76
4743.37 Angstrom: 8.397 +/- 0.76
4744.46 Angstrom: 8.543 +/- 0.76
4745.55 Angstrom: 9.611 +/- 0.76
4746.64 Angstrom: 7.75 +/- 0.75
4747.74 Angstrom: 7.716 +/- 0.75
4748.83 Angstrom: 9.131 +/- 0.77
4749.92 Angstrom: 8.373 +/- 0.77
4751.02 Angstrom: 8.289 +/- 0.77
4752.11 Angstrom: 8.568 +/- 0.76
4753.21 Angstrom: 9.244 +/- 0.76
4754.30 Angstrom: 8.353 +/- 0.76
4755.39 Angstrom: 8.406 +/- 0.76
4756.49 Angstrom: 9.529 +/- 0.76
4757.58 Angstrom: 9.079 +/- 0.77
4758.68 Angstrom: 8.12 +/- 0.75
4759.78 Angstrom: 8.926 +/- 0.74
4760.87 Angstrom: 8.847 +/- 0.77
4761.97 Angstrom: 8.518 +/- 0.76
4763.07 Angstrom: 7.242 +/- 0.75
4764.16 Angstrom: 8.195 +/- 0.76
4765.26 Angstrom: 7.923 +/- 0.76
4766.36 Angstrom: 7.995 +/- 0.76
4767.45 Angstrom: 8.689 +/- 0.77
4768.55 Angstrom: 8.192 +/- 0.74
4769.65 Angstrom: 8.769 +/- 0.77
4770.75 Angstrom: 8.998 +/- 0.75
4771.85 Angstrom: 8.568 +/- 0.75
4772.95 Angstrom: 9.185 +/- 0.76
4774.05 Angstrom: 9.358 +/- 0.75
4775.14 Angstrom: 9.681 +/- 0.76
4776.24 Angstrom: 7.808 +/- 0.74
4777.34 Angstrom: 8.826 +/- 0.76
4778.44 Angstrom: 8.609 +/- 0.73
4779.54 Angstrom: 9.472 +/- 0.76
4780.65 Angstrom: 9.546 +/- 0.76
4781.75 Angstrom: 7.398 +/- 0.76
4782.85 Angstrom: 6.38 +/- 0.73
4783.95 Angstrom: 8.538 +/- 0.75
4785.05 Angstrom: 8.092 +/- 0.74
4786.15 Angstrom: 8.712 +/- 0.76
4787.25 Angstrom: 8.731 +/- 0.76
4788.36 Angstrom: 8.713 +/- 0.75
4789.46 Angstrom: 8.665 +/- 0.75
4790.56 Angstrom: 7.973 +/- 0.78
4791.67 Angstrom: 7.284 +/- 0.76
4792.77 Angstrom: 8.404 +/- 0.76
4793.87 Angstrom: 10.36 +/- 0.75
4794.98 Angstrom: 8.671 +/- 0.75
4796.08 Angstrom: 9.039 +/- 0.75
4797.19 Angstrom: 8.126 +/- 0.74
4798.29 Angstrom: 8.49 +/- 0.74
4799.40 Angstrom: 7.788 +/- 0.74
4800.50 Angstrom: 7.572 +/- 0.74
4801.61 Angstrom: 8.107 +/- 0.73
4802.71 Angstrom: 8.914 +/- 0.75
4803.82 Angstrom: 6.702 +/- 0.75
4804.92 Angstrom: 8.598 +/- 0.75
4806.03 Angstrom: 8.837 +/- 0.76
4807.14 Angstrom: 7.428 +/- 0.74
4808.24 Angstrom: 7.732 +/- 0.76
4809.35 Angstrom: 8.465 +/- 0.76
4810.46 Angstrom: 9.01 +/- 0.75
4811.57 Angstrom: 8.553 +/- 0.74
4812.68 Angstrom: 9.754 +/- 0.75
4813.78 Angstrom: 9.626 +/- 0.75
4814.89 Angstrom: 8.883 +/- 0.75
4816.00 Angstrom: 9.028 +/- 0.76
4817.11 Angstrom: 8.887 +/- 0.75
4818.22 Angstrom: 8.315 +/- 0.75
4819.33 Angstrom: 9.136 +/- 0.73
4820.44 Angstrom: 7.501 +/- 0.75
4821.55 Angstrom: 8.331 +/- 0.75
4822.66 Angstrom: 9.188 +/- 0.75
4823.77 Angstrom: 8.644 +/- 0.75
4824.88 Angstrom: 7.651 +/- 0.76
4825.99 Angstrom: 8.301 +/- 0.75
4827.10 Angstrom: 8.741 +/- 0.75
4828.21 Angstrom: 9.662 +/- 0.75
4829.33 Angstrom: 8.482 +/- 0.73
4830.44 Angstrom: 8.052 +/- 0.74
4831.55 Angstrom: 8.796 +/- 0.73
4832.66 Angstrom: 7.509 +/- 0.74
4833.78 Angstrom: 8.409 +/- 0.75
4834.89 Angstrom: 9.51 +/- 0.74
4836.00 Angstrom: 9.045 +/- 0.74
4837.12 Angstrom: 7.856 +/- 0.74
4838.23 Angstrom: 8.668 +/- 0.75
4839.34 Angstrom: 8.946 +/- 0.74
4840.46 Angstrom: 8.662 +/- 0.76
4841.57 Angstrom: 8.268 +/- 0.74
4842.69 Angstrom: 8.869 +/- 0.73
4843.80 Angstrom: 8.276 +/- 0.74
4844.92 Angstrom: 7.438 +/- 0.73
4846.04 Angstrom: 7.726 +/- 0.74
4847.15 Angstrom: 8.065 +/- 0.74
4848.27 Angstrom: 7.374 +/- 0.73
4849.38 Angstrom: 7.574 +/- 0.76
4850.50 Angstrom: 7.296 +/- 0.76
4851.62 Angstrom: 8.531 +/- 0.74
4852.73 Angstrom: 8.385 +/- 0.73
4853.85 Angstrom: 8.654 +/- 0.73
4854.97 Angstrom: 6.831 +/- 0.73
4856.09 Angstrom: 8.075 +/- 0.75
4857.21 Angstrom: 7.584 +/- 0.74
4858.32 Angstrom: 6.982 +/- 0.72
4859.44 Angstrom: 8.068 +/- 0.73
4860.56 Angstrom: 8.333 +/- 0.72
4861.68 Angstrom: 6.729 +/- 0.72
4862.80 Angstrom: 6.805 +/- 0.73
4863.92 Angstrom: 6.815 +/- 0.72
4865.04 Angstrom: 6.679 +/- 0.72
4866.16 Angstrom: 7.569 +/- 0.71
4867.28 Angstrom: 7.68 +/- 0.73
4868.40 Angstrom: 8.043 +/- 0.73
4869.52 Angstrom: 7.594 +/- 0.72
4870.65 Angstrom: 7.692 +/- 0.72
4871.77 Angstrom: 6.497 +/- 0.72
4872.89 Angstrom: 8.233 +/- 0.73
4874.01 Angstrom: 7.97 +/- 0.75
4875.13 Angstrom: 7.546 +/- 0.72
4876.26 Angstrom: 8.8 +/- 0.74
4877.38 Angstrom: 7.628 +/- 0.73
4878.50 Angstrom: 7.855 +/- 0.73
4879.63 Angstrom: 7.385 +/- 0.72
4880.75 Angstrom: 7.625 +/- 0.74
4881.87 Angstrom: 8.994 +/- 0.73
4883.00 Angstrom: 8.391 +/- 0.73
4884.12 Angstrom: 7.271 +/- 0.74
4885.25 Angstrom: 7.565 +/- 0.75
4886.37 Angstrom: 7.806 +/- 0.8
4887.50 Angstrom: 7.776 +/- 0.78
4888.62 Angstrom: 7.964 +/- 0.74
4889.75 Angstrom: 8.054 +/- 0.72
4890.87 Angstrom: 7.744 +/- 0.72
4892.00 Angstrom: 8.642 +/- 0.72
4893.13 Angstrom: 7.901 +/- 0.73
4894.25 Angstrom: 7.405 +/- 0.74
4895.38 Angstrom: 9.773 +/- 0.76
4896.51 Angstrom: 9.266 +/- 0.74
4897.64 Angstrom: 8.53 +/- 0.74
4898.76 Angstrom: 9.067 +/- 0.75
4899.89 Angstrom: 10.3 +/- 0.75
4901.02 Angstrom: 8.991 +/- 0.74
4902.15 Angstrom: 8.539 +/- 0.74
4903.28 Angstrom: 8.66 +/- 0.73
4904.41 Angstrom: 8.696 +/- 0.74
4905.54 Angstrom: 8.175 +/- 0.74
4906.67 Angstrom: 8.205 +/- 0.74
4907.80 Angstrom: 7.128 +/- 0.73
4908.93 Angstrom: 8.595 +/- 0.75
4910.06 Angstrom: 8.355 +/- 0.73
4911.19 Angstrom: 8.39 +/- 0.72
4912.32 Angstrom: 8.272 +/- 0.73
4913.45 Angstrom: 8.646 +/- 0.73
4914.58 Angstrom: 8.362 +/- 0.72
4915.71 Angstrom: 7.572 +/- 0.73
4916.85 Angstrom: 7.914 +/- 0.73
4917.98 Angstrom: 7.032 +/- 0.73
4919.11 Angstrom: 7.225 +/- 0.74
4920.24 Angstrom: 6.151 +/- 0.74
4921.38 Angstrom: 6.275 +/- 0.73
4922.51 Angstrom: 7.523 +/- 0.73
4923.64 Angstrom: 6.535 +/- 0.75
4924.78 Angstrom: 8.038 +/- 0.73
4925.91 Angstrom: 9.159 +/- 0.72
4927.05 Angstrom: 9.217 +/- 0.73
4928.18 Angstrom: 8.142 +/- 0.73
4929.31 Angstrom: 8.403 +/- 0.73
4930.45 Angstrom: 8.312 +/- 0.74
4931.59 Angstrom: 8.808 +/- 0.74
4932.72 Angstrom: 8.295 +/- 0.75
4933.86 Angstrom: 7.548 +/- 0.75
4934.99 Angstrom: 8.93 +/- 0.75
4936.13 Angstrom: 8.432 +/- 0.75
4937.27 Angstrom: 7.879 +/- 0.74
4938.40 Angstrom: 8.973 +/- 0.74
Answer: 7.00 Angstrom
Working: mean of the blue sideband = 8.42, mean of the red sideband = 8.57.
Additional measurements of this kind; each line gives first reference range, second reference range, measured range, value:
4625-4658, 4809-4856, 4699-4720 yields 1.1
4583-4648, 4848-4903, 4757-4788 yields -2.0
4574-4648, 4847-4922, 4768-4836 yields -4.8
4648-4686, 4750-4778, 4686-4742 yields 1.3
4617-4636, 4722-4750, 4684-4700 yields 1.1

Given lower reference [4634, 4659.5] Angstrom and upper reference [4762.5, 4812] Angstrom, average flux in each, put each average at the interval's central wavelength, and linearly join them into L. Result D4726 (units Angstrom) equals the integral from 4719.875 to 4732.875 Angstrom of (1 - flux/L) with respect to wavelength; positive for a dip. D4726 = 0.07 Angstrom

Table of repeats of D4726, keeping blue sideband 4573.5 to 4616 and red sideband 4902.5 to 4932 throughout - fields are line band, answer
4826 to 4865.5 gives -0.3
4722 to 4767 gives -1.8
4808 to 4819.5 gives -1.3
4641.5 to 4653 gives 0.1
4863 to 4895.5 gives 0.8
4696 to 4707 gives 0.3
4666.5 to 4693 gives 1.5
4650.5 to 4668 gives 0.1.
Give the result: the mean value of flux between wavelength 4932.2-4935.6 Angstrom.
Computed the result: 8.26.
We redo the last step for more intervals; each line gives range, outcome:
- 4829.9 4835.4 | 8.45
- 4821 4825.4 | 8.46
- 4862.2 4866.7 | 6.96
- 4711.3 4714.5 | 7.34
